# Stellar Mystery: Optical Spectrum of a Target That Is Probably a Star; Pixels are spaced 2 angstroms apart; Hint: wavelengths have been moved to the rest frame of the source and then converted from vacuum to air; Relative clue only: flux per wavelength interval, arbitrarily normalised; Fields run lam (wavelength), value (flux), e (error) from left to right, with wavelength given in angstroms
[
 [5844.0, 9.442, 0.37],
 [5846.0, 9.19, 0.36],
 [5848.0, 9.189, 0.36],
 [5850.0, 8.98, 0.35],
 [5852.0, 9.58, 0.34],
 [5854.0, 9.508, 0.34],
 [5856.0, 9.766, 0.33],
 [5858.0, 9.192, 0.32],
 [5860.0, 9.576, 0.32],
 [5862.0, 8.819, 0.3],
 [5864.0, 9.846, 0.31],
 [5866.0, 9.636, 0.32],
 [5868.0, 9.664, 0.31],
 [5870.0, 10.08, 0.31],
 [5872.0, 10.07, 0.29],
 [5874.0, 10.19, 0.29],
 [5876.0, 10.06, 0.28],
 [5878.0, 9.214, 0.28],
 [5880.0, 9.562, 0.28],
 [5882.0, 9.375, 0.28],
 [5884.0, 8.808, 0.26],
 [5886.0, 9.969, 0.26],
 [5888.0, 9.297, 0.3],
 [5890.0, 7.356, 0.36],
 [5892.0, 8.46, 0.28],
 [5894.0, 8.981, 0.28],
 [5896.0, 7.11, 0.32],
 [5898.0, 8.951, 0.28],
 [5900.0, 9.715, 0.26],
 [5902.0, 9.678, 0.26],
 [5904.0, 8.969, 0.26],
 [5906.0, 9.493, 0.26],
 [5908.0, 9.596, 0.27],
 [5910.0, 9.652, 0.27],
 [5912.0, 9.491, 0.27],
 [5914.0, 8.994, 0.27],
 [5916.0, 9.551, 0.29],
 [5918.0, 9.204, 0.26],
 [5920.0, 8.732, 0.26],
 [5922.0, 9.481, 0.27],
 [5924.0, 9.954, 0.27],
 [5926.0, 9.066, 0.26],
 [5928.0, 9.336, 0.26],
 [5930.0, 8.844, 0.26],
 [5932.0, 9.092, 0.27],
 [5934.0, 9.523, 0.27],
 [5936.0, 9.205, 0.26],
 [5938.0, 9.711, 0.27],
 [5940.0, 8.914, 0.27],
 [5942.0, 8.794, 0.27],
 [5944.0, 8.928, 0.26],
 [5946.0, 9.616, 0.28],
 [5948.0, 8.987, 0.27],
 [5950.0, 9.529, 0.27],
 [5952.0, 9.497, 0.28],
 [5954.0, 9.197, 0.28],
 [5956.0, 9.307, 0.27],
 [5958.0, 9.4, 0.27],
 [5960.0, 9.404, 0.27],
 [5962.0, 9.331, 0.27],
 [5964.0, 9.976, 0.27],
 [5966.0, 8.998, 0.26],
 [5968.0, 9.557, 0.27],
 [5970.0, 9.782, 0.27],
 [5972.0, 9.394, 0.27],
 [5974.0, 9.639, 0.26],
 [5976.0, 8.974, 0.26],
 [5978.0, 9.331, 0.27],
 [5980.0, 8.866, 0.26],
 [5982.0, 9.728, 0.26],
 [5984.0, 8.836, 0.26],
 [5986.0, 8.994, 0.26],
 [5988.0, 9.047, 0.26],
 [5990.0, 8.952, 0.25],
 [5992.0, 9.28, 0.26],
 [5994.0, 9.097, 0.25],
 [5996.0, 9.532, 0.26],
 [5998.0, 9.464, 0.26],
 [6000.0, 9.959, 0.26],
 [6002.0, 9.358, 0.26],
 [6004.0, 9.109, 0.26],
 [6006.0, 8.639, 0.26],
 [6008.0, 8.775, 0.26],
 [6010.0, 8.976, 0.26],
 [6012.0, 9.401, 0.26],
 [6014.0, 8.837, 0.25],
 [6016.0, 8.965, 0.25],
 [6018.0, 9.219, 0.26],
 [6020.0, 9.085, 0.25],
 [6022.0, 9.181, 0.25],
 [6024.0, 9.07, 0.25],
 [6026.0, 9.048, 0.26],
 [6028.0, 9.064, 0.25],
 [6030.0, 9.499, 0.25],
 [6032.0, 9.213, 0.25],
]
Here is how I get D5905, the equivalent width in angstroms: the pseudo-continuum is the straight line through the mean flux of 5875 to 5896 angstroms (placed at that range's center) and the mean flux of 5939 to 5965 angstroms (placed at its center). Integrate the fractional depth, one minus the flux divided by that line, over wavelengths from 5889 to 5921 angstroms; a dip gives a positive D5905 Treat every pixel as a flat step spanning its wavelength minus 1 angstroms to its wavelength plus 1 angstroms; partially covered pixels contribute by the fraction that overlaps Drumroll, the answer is 0.36 angstroms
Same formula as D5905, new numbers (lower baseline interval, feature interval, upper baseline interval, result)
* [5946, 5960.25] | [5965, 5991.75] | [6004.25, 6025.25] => -0.08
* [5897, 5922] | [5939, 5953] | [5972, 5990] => 0.12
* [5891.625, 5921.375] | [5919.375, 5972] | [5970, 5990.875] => -0.87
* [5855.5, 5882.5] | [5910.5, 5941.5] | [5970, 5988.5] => 0.54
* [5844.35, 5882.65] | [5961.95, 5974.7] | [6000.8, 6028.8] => -0.45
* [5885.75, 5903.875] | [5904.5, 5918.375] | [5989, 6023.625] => -0.89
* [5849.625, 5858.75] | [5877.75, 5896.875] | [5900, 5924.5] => 1.24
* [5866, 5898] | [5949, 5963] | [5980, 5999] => -0.27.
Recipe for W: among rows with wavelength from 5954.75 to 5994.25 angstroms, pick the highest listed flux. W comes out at 9.976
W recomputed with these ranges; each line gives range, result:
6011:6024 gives 9.401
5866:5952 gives 10.19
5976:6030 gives 9.959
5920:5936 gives 9.954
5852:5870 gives 10.08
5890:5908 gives 9.715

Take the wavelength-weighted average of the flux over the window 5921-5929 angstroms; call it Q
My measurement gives 9.46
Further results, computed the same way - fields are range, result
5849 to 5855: 9.36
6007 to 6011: 8.88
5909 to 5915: 9.38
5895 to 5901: 8.59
